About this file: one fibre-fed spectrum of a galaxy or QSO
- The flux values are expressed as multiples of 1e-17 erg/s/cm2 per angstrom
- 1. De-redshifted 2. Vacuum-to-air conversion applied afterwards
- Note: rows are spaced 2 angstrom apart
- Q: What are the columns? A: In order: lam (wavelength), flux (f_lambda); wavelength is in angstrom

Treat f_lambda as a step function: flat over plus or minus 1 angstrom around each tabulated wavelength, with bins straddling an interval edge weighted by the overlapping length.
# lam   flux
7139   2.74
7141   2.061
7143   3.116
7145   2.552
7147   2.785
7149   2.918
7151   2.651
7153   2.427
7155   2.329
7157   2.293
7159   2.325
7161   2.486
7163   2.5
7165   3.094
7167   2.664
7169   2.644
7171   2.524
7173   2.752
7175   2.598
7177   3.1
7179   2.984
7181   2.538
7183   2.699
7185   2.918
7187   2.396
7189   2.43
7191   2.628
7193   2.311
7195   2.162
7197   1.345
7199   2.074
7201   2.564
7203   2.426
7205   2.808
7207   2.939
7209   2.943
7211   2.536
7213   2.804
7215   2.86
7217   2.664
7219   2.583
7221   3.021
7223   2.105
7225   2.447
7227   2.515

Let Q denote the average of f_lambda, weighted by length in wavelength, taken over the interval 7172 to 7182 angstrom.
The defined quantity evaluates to 2.79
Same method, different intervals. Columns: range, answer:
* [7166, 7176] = 2.64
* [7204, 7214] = 2.81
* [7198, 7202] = 2.32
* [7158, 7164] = 2.44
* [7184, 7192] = 2.59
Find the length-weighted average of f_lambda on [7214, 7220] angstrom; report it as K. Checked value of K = 2.7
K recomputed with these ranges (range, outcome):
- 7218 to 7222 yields 2.8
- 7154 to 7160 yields 2.32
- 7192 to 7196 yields 2.24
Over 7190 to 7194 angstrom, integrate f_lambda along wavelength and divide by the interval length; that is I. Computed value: 2.47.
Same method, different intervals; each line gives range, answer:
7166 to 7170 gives 2.65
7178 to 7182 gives 2.76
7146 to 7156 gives 2.62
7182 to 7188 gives 2.67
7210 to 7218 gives 2.72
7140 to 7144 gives 2.59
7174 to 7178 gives 2.85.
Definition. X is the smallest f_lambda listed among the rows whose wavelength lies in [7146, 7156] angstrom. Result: 2.329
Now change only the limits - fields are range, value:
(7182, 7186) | 2.699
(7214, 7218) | 2.664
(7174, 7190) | 2.396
